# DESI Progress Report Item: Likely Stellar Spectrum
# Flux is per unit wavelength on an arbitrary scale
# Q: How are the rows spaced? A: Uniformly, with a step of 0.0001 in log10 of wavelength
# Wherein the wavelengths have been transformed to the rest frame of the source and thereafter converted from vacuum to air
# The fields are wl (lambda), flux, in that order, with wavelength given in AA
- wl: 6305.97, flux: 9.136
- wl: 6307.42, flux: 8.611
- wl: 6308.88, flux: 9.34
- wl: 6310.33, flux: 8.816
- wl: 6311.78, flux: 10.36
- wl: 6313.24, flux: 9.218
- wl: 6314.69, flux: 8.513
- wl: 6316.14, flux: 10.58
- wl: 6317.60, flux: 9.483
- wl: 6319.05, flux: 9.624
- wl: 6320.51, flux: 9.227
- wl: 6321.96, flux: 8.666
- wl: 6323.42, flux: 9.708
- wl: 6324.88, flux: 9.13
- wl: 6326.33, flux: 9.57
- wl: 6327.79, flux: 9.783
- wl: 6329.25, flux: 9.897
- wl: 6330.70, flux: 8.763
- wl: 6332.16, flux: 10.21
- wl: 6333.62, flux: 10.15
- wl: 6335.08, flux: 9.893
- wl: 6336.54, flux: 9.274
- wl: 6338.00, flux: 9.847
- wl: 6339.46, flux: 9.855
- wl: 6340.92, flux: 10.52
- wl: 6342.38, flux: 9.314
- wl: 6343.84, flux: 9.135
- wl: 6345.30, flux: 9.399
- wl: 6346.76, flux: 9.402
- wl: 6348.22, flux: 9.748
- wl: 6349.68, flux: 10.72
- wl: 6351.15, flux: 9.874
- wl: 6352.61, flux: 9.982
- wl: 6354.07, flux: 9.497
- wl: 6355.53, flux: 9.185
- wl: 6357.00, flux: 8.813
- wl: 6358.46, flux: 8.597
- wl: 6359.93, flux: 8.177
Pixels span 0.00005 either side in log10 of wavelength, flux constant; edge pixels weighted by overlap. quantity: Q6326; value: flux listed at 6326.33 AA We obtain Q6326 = 9.57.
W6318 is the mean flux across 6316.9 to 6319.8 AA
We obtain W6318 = 9.55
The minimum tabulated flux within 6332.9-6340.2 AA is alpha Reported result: 9.274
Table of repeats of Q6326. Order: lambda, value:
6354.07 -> 9.497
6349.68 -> 10.72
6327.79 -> 9.783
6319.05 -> 9.624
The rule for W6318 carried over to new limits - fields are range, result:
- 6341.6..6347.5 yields 9.33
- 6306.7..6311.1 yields 8.94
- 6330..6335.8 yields 9.75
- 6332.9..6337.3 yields 9.76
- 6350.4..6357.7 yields 9.47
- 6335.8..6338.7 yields 9.55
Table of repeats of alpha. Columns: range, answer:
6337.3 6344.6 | 9.135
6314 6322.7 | 8.513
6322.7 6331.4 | 8.763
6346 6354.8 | 9.402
